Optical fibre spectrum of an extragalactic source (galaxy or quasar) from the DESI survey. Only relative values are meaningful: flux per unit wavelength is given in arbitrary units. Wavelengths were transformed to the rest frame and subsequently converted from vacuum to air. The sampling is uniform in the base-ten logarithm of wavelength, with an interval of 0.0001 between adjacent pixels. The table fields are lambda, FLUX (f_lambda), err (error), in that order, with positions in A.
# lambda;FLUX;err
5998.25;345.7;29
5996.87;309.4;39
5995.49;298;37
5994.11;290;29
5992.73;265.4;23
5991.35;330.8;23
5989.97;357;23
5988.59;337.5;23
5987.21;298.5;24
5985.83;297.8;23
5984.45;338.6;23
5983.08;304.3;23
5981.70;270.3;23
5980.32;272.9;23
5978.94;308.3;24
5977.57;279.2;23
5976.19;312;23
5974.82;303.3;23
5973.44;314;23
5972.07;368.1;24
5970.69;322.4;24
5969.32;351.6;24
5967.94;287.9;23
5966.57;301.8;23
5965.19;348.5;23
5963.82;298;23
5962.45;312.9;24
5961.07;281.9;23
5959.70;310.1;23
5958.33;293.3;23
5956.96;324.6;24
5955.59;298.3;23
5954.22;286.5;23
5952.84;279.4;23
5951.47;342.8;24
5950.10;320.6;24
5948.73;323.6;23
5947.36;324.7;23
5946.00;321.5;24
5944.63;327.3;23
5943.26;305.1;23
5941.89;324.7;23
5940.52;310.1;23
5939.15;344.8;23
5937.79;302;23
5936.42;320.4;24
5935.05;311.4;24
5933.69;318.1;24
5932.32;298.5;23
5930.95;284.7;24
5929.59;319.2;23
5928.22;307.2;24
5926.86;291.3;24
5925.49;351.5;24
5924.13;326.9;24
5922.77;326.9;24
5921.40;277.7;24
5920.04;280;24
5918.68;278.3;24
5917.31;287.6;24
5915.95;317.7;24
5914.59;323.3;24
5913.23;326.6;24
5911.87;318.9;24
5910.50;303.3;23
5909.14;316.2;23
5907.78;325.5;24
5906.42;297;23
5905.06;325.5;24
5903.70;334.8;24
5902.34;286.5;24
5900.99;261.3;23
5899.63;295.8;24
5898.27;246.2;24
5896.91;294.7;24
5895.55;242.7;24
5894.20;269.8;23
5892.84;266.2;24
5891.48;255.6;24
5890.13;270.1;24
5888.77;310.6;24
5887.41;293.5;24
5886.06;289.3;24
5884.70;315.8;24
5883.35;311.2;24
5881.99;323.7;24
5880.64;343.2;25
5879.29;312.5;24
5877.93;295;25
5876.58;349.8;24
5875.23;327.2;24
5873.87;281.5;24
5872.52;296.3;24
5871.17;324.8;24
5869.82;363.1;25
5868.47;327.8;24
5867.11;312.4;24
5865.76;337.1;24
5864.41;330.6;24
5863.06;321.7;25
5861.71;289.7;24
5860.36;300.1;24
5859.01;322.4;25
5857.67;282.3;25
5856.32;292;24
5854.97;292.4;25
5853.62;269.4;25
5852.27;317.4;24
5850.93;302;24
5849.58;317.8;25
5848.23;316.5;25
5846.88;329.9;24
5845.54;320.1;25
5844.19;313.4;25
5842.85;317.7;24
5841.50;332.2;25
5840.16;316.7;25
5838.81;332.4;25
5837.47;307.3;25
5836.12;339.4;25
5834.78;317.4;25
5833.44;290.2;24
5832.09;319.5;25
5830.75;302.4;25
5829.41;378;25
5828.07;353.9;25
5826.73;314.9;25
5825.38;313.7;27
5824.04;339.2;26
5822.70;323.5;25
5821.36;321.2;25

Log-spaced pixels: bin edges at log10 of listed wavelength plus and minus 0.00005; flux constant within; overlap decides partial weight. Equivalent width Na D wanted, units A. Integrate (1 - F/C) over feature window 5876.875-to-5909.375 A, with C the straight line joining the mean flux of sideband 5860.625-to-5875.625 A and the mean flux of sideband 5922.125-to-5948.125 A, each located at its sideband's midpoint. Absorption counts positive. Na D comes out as 2.3 A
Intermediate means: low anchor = 318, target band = 296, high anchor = 317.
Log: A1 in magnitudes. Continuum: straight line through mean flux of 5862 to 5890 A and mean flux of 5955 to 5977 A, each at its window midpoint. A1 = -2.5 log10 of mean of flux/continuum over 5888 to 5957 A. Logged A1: 0.04 mag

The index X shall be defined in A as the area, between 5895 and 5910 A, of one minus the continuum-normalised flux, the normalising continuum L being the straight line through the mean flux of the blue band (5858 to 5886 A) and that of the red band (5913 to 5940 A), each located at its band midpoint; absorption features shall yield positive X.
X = 0.93 A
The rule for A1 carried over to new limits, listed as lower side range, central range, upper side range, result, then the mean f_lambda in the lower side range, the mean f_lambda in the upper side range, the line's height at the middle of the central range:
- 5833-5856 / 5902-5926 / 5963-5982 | 0.002 mag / 314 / 311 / 312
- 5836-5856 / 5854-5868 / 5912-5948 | 0.021 mag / 314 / 312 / 313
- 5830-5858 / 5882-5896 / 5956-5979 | 0.098 mag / 311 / 313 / 312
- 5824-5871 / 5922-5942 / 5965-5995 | -0.006 mag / 318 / 311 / 314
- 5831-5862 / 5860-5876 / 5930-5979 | -0.025 mag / 311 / 313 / 311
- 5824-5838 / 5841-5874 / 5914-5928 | 0.021 mag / 325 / 306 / 319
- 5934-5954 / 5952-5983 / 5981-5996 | 0.024 mag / 318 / 308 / 313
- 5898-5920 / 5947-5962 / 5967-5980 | 0.014 mag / 303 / 315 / 311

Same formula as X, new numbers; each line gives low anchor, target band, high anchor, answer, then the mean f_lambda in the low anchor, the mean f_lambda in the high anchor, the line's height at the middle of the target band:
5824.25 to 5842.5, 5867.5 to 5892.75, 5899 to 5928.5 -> 0.41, 325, 307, 315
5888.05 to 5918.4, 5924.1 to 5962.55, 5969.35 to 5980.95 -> -0.99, 294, 313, 304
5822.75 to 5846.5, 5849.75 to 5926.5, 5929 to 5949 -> 3.71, 324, 316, 320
